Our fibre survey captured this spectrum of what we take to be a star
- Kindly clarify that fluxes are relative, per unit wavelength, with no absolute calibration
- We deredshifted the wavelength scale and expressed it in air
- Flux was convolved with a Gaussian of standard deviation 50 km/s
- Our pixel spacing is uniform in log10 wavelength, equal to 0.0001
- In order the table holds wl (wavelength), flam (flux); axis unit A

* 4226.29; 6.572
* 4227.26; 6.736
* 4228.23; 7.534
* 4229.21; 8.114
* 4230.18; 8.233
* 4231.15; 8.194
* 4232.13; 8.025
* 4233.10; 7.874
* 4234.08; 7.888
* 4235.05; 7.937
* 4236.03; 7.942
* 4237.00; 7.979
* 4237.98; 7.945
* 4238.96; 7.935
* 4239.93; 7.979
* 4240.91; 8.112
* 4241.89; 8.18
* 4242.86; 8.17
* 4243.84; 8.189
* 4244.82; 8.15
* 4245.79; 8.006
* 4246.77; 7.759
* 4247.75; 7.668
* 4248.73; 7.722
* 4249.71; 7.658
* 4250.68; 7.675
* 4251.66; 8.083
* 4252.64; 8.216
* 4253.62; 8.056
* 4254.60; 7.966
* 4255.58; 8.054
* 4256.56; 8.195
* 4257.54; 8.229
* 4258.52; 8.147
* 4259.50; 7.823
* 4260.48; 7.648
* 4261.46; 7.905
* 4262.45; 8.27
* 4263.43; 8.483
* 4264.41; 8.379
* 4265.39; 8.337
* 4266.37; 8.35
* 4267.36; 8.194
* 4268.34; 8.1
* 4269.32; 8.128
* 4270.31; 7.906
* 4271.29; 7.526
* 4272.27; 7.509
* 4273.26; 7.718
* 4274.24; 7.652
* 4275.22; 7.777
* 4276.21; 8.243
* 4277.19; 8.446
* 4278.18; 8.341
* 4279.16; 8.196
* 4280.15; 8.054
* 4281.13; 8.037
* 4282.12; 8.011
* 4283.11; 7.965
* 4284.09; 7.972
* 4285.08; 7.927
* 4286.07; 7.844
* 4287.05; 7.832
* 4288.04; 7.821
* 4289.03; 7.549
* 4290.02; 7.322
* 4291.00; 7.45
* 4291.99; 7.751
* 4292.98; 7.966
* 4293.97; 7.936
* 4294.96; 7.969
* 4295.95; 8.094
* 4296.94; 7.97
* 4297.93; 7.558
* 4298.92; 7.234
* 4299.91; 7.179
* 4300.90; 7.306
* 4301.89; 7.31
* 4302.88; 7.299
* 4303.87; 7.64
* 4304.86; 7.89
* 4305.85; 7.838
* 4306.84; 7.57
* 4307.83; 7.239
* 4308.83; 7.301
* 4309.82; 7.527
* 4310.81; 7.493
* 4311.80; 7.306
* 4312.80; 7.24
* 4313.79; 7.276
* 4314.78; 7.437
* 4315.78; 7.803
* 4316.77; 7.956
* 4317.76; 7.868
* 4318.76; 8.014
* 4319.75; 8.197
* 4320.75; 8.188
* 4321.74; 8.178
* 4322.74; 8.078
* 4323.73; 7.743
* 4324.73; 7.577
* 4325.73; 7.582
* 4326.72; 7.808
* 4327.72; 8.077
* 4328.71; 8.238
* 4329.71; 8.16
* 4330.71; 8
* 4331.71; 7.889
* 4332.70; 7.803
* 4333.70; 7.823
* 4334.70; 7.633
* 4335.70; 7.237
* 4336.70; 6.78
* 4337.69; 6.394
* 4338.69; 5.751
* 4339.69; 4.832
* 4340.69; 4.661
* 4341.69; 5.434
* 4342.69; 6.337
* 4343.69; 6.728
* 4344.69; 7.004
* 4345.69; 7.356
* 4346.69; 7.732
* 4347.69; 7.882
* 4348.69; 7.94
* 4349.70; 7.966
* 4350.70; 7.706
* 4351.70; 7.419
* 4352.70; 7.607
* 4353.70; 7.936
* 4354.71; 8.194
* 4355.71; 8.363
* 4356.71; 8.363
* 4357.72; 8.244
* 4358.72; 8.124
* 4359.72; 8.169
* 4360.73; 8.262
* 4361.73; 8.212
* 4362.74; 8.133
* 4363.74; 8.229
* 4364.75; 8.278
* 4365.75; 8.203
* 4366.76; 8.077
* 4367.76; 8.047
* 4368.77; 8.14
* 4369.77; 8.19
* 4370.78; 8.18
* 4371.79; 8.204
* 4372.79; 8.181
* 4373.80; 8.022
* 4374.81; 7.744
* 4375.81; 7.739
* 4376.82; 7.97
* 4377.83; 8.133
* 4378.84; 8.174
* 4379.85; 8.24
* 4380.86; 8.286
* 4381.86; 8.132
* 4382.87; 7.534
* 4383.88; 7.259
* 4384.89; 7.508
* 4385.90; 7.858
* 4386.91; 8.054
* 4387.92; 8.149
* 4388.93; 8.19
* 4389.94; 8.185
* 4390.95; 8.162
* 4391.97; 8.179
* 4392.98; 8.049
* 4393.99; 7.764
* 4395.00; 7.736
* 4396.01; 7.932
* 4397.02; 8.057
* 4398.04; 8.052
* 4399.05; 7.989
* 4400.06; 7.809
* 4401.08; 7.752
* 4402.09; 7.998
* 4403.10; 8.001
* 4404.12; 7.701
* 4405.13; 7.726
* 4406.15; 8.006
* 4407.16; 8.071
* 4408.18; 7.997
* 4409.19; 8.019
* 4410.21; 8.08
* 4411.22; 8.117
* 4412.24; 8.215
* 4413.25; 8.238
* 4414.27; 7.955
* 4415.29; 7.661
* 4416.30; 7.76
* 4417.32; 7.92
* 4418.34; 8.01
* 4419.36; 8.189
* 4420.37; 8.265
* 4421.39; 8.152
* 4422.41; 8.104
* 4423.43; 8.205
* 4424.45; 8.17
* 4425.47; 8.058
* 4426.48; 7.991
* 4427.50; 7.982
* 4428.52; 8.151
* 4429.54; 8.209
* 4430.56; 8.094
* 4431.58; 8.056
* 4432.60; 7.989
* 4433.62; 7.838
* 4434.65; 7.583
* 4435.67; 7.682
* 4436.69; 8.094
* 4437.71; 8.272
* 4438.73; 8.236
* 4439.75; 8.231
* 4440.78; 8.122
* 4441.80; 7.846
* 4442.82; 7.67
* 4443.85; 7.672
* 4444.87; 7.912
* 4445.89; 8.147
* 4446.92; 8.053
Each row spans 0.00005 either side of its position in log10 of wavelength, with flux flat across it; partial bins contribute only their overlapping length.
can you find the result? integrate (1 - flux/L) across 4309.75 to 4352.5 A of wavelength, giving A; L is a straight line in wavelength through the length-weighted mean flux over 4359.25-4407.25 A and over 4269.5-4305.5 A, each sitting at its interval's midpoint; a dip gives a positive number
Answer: 2.7 A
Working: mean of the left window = 7.79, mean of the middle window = 7.4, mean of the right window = 8.01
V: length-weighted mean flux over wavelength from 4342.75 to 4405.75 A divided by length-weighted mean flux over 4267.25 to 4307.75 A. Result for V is 1.02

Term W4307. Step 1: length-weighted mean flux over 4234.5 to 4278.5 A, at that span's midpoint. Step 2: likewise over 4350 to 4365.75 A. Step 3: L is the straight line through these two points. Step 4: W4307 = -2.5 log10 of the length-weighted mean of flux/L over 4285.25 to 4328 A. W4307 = 0.051 mag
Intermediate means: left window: 8.01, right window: 8.09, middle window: 7.68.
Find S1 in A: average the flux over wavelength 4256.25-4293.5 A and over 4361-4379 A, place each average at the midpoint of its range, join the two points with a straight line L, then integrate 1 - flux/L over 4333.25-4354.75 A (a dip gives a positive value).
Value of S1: 2.9 A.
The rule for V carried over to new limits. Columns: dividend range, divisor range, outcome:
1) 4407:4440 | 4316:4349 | 1.09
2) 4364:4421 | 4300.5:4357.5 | 1.07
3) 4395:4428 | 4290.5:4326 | 1.04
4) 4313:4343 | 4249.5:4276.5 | 0.92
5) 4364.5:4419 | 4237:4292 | 1.00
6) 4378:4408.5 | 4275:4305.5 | 1.02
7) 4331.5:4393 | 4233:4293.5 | 0.97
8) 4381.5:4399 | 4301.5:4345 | 1.08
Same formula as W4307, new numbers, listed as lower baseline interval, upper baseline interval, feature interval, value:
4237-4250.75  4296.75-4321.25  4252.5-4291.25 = -0.03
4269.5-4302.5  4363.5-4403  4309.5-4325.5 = 0.02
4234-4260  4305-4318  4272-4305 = -0.01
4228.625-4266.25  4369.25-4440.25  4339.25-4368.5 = 0.06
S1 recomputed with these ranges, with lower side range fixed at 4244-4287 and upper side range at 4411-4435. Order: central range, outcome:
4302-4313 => 0.73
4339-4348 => 1.82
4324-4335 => 0.20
